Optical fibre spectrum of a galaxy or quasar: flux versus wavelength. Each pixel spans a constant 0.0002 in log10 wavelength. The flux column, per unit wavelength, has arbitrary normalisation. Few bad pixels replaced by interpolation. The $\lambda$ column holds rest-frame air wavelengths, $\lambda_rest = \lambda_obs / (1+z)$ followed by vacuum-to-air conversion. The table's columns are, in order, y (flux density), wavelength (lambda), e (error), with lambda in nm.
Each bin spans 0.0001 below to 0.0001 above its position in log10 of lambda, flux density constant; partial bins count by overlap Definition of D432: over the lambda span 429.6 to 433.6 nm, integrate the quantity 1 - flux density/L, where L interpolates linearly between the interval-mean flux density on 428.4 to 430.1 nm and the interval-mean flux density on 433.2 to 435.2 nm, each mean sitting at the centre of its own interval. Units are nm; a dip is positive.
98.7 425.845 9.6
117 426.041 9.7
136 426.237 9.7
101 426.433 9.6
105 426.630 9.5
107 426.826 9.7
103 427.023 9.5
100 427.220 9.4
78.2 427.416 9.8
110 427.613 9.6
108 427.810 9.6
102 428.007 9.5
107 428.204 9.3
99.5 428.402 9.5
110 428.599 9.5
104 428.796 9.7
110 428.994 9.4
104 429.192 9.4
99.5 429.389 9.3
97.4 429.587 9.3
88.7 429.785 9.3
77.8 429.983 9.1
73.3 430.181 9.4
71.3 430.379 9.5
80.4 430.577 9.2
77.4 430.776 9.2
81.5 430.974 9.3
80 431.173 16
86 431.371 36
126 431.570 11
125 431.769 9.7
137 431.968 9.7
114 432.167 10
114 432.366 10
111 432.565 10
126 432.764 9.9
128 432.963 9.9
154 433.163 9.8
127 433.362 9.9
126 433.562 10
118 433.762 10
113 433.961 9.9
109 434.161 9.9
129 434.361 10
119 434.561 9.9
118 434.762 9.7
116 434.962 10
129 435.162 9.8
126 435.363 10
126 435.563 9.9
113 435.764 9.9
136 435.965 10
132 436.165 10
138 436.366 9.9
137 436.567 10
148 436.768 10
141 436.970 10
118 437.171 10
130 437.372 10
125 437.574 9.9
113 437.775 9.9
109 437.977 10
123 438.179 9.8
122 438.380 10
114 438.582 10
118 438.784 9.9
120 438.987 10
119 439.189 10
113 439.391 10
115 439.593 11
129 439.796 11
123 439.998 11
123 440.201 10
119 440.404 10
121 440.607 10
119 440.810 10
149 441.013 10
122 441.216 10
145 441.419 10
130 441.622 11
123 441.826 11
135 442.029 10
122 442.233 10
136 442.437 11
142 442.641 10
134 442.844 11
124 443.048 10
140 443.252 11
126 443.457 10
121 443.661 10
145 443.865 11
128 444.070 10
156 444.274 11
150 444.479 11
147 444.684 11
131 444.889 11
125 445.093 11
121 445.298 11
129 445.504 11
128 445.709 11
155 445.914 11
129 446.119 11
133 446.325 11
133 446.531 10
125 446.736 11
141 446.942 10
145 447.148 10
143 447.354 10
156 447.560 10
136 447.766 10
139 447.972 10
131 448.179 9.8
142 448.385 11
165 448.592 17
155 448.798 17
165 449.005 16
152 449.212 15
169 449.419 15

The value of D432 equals 0.20 nm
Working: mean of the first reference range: 98.7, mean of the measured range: 105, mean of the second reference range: 121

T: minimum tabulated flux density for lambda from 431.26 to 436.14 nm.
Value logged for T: 86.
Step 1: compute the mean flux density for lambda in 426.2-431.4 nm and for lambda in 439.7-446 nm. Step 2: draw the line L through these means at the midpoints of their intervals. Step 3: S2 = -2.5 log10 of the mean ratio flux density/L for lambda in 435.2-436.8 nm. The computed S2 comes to -0.15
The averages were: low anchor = 95.9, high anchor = 132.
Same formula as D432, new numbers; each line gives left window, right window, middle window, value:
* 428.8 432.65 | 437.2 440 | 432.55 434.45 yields -0.35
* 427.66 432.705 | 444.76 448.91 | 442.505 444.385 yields -0.07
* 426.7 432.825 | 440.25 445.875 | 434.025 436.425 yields -0.22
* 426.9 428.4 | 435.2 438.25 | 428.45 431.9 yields 0.45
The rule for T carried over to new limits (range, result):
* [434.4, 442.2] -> 109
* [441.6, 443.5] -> 122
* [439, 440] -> 113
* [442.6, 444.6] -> 121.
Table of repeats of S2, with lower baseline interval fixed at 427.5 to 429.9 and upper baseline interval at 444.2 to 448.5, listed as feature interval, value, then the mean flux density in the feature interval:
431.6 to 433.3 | -0.145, 126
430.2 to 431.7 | 0.240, 86.2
